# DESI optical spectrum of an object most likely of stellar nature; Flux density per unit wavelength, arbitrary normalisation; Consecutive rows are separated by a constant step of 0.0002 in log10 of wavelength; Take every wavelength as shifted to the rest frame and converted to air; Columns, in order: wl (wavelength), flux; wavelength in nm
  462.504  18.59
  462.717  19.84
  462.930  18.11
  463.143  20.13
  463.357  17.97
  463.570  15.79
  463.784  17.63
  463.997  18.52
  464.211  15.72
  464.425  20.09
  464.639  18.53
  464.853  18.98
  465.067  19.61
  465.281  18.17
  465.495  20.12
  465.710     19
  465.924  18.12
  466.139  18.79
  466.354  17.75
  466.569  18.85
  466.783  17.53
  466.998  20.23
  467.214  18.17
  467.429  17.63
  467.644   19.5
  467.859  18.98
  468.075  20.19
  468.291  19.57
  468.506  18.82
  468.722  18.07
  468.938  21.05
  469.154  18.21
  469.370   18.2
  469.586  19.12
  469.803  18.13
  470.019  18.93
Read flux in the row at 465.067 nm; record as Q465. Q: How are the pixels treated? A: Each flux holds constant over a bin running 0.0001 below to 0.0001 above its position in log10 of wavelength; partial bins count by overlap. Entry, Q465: 19.61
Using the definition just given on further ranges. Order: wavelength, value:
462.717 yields 19.84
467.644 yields 19.5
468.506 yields 18.82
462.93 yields 18.11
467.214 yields 18.17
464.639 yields 18.53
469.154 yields 18.21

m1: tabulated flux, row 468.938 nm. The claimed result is 21.05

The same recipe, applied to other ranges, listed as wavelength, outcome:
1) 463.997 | 18.52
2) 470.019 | 18.93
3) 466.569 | 18.85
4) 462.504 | 18.59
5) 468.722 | 18.07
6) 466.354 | 17.75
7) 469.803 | 18.13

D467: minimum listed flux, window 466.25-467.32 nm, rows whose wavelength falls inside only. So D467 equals 17.53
